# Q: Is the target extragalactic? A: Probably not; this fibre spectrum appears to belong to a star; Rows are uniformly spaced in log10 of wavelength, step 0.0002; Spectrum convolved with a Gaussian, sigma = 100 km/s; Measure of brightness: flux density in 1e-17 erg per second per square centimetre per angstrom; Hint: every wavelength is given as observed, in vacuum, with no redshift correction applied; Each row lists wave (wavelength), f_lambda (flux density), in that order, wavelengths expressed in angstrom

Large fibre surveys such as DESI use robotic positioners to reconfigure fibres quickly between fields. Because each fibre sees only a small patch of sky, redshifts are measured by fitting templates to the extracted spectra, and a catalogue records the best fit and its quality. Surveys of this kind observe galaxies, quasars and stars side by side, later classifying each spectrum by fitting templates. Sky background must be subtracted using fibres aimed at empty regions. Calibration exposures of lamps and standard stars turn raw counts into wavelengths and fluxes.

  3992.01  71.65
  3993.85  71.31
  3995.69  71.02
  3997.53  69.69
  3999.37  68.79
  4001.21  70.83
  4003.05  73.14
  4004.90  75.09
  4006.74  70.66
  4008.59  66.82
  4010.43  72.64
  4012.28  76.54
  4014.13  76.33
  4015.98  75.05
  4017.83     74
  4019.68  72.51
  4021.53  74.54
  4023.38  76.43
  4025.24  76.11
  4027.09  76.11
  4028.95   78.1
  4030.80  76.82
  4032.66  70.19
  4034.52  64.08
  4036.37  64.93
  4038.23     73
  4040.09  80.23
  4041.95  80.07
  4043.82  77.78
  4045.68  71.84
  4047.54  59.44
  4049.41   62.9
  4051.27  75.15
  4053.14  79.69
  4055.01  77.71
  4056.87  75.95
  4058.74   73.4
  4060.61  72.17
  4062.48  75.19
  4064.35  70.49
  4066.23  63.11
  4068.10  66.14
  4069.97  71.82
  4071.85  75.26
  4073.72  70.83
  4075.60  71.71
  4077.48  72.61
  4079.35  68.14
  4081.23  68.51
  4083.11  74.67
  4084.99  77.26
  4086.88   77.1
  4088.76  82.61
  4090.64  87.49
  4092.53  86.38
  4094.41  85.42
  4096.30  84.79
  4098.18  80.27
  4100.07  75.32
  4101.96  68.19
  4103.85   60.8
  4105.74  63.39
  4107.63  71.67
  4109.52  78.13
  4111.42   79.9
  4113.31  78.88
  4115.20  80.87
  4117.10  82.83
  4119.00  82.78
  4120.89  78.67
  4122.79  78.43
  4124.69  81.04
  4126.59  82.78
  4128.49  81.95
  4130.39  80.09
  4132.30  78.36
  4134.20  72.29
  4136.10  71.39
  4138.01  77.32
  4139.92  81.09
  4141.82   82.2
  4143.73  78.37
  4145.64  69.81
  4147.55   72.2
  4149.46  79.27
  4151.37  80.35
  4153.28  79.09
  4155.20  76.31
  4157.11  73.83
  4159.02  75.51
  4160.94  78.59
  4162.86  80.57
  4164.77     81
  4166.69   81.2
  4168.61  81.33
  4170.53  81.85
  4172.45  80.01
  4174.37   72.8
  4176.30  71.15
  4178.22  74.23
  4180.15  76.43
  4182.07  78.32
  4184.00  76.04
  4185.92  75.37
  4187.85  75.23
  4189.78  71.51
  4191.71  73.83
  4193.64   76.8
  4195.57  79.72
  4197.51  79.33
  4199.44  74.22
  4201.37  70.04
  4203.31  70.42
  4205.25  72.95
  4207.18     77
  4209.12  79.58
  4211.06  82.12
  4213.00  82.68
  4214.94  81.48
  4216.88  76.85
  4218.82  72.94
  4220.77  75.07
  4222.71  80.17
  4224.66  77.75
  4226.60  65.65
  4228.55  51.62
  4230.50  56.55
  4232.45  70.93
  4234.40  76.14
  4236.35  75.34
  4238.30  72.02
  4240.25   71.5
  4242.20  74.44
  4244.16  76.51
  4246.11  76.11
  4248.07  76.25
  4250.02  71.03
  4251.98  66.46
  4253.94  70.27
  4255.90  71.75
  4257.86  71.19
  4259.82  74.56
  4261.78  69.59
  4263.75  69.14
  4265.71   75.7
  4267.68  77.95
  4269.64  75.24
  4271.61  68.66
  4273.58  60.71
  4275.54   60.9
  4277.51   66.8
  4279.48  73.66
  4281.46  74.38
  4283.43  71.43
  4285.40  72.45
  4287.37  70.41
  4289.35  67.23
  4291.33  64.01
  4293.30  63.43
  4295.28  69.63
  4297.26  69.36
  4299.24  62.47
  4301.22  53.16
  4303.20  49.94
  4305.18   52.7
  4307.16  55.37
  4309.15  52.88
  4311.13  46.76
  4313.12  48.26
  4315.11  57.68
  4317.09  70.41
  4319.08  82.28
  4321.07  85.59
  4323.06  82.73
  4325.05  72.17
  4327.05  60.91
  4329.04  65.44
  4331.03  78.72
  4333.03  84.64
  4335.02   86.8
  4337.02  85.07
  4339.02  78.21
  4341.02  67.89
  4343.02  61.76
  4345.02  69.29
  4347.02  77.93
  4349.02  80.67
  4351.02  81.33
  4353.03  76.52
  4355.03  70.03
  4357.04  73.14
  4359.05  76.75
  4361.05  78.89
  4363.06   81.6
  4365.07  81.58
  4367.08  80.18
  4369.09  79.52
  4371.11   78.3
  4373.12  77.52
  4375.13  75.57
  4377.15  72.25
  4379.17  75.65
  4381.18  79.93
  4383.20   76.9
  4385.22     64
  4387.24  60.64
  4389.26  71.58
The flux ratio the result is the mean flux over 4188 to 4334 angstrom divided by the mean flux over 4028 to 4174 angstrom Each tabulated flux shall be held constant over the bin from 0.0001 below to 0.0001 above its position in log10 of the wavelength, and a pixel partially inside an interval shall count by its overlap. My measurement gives 0.93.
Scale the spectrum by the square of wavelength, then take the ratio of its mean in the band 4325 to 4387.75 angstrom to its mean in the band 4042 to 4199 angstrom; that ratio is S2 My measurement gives 1.1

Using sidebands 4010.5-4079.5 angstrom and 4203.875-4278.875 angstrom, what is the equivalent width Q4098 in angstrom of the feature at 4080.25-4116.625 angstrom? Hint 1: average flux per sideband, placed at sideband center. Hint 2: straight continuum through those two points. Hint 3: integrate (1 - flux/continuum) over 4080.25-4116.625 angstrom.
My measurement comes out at -2.1 angstrom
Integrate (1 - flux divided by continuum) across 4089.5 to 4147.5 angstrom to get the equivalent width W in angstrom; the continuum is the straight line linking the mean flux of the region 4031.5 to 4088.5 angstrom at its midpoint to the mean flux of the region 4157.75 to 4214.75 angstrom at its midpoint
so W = -2.8 angstrom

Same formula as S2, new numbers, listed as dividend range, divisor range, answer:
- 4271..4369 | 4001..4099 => 1.07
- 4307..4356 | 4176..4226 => 1.00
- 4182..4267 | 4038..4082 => 1.10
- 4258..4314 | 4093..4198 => 0.90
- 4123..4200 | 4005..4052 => 1.13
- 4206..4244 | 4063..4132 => 1.03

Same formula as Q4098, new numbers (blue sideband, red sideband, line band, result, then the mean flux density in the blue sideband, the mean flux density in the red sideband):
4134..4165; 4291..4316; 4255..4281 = -3.7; 77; 57.2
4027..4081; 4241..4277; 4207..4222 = -1.5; 72.1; 71.4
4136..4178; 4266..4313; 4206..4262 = -2.8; 77.6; 64.2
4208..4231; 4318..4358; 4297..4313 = 4.5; 73.9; 76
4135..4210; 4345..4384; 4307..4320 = 3.0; 76.6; 77.4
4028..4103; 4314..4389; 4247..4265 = 0.9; 74.2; 75.3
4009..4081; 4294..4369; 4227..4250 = 0.2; 72.8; 70.6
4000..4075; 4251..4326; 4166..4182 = -1.8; 72.8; 67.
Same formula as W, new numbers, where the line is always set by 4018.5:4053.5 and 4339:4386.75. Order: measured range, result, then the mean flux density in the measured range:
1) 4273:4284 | 1.0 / 68.1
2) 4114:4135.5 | -1.8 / 79.9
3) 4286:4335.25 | 6.0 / 65.9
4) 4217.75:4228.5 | 0.3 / 72.4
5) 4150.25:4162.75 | -0.6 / 77.5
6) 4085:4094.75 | -1.3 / 83.1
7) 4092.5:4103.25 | -0.8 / 78.9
